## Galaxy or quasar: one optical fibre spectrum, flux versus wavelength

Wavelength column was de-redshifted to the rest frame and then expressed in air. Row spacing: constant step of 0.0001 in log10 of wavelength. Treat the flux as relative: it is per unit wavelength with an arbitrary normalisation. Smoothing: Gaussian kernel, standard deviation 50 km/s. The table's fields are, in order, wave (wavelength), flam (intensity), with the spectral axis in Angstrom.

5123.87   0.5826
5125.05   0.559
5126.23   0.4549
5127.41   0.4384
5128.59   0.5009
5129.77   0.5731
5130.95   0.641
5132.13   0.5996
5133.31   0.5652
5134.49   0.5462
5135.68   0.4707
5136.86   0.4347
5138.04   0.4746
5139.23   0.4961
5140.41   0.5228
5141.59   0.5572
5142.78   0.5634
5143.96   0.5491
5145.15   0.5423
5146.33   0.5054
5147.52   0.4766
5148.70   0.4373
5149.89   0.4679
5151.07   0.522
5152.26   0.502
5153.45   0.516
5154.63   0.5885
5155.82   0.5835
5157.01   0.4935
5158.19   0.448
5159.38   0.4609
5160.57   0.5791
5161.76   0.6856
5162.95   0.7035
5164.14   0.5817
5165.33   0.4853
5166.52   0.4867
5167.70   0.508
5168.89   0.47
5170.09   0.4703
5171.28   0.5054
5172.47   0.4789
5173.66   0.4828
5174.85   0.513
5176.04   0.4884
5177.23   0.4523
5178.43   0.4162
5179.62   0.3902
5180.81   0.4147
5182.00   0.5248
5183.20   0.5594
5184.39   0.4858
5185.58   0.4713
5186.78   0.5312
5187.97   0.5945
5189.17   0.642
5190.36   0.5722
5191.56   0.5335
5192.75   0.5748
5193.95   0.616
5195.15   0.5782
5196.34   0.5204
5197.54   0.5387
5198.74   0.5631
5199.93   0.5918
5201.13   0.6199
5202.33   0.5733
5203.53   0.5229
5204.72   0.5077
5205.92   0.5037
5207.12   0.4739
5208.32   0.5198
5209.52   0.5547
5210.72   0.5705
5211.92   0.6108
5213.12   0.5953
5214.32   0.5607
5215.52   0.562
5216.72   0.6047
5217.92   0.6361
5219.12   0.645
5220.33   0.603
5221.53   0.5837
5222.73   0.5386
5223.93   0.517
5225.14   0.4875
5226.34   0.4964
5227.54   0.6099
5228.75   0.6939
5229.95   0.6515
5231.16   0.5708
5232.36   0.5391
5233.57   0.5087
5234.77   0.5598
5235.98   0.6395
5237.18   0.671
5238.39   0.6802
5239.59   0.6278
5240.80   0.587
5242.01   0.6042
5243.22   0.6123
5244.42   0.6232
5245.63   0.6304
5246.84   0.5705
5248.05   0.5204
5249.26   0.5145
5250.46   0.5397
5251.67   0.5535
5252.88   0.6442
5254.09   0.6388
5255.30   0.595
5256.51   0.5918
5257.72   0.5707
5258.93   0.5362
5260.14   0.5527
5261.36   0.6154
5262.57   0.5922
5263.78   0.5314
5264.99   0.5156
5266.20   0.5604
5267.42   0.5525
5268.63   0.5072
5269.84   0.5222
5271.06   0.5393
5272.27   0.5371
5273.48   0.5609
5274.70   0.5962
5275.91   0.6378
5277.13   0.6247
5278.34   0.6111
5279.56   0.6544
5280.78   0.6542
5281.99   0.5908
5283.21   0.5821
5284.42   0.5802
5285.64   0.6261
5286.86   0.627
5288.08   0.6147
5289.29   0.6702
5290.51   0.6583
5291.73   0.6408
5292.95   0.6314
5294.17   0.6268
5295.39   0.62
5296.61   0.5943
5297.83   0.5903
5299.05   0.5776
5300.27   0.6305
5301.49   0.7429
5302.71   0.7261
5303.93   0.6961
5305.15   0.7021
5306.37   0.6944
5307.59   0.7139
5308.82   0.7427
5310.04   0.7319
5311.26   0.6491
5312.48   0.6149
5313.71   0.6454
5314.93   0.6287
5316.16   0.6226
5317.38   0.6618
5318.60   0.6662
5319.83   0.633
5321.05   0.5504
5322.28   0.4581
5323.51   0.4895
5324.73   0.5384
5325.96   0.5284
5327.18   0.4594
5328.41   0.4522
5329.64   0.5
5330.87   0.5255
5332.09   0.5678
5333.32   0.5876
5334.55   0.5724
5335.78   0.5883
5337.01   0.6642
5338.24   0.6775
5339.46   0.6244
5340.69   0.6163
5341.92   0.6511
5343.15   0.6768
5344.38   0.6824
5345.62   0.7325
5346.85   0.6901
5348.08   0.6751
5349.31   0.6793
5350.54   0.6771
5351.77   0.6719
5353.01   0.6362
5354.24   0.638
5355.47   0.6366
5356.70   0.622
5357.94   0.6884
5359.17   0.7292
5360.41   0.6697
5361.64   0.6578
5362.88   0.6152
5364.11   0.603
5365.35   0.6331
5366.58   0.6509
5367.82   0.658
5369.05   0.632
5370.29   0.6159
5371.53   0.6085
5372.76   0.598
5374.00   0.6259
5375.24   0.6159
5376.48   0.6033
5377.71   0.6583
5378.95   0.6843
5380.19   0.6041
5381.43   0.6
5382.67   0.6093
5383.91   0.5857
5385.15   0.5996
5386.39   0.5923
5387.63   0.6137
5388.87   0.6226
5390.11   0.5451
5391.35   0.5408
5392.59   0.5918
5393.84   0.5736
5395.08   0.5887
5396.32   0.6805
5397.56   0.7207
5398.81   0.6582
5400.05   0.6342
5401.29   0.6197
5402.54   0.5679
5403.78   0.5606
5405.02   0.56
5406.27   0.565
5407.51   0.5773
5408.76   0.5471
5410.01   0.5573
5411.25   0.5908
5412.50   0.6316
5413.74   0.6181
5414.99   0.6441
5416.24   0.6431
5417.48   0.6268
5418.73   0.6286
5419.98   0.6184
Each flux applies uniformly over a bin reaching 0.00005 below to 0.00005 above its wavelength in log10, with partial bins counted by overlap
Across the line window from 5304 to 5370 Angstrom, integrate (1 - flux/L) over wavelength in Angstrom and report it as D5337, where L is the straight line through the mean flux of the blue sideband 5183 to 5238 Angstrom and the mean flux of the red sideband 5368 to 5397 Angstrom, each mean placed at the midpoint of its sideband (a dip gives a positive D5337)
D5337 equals -3.4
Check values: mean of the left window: 0.568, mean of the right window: 0.609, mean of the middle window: 0.629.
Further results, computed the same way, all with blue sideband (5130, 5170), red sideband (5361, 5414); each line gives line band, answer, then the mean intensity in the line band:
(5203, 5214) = 0.2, 0.541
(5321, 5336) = 1.7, 0.522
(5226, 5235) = -0.4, 0.582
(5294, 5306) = -1.5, 0.653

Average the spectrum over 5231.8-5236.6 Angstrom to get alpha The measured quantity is 0.563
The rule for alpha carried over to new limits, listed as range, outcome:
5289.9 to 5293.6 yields 0.642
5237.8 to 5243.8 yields 0.622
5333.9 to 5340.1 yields 0.625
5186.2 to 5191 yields 0.585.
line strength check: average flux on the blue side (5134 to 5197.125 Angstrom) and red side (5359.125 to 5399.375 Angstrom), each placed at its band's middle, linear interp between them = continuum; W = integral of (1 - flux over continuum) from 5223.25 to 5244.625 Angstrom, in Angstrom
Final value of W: -1.6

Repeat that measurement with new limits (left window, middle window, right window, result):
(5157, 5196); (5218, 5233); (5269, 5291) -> -0.5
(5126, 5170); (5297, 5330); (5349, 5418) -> -1.4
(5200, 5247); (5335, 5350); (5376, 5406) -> -1.5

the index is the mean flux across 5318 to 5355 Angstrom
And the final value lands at 0.604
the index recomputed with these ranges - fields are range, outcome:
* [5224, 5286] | 0.584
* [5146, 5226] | 0.534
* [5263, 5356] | 0.616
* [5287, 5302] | 0.632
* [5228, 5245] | 0.612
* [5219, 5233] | 0.575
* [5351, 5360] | 0.66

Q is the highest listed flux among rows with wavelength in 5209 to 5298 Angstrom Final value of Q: 0.6939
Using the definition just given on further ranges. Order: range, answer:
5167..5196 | 0.642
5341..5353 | 0.7325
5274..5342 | 0.7429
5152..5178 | 0.7035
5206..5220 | 0.645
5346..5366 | 0.7292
